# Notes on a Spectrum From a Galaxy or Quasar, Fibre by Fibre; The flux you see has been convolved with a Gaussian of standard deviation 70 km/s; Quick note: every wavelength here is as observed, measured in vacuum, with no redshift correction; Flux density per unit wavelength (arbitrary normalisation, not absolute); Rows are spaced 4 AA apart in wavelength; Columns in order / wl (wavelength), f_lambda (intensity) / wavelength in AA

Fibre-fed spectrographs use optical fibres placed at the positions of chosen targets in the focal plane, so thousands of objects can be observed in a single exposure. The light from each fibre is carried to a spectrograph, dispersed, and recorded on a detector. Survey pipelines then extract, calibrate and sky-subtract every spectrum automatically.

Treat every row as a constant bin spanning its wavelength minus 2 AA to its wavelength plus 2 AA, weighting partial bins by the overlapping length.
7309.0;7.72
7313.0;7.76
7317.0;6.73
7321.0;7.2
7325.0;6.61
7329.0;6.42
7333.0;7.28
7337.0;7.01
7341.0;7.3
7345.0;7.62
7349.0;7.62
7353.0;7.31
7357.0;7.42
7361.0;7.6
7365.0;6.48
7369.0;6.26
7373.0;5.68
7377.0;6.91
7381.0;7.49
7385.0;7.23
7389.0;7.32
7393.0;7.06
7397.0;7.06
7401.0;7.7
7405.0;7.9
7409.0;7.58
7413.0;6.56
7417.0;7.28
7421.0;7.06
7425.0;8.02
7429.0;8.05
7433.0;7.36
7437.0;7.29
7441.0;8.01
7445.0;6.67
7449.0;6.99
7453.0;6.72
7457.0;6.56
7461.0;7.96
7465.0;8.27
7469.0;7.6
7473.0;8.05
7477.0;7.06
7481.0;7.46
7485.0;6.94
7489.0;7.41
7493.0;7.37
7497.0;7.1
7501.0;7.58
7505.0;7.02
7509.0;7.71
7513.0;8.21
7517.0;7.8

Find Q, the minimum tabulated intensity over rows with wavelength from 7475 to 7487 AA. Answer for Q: 6.94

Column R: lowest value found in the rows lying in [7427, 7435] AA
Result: 7.36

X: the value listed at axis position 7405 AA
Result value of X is 7.9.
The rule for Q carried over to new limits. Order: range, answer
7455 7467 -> 6.56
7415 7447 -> 6.67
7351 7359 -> 7.31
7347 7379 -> 5.68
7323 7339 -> 6.42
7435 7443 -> 7.29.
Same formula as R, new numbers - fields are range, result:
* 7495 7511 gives 7.02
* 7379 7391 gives 7.23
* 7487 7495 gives 7.37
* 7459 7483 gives 7.06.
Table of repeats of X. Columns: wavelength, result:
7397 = 7.06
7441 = 8.01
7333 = 7.28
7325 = 6.61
